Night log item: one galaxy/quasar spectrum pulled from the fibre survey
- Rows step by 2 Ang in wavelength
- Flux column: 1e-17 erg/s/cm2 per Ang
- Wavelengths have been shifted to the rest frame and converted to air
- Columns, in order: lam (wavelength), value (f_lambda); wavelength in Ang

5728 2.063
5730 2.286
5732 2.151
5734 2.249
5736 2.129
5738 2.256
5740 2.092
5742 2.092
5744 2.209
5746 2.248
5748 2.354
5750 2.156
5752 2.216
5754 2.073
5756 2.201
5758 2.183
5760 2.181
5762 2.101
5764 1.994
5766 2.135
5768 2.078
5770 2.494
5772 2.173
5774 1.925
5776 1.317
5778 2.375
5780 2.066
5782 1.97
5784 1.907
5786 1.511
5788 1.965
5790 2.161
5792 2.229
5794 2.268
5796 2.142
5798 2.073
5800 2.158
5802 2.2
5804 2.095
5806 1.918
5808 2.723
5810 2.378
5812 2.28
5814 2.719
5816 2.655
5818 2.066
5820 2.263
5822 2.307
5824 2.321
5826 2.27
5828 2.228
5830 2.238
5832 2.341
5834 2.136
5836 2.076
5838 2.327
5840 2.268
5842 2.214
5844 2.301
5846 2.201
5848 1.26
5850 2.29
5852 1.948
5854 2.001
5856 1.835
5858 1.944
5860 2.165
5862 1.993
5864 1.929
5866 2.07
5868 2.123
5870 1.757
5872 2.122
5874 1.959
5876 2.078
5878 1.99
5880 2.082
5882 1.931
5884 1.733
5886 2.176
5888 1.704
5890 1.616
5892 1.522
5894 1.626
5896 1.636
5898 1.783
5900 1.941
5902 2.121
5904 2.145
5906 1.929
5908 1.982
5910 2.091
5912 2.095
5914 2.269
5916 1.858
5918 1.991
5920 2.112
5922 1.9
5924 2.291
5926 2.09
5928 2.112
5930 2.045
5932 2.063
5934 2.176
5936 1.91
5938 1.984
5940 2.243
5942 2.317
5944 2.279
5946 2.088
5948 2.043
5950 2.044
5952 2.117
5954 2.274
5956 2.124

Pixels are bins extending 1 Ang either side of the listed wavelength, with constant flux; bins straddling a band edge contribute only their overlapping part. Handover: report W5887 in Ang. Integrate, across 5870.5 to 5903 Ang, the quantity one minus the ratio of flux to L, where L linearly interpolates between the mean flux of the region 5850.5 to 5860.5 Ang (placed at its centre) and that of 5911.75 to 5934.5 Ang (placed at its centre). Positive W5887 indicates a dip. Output 2.5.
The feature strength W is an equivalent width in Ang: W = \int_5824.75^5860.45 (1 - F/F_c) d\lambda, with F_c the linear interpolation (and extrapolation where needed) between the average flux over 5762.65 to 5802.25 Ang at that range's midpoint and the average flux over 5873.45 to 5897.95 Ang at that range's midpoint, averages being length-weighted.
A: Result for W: -3.5 Ang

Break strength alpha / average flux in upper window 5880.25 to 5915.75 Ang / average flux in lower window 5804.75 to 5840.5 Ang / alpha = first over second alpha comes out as 0.83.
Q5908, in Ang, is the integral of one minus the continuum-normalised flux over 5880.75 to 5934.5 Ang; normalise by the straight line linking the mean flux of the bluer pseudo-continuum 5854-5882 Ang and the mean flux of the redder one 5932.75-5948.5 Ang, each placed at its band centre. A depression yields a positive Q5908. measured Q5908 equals 3.0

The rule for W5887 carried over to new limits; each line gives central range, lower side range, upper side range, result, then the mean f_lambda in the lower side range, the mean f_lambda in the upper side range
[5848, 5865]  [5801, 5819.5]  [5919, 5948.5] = 2.13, 2.34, 2.11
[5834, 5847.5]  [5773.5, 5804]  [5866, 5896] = -1.69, 2.02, 1.88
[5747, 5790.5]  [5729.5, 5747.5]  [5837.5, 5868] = 1.73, 2.19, 2.05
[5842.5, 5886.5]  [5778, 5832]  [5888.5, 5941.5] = 1.86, 2.2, 1.98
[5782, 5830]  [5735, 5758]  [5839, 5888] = -2.57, 2.18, 2.01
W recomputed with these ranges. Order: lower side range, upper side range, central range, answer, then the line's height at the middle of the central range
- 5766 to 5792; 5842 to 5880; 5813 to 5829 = -2.8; 2.01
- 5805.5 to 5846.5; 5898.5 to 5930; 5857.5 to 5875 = 1.5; 2.19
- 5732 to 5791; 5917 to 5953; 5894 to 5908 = 1.3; 2.1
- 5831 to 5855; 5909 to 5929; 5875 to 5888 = 0.8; 2.1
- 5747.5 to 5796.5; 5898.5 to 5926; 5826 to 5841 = -1.2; 2.07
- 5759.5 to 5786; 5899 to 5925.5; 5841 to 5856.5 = 0.3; 2.05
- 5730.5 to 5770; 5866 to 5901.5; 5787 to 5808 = -0.8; 2.07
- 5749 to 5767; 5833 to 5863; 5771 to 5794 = 1.5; 2.12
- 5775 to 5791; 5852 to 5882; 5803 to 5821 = -3.7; 1.94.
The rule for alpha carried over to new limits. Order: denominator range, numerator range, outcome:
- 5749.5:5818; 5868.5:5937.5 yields 0.92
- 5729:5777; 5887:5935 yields 0.92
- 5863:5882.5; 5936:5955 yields 1.07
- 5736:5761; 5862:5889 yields 0.90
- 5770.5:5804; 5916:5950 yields 1.03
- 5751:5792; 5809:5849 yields 1.09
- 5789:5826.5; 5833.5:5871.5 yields 0.90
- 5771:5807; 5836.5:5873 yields 1.01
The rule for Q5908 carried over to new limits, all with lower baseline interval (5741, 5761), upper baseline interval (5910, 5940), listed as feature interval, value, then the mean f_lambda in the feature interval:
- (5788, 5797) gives -0.05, 2.17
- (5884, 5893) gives 1.48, 1.75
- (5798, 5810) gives -0.36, 2.22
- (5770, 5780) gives 0.74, 2.01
